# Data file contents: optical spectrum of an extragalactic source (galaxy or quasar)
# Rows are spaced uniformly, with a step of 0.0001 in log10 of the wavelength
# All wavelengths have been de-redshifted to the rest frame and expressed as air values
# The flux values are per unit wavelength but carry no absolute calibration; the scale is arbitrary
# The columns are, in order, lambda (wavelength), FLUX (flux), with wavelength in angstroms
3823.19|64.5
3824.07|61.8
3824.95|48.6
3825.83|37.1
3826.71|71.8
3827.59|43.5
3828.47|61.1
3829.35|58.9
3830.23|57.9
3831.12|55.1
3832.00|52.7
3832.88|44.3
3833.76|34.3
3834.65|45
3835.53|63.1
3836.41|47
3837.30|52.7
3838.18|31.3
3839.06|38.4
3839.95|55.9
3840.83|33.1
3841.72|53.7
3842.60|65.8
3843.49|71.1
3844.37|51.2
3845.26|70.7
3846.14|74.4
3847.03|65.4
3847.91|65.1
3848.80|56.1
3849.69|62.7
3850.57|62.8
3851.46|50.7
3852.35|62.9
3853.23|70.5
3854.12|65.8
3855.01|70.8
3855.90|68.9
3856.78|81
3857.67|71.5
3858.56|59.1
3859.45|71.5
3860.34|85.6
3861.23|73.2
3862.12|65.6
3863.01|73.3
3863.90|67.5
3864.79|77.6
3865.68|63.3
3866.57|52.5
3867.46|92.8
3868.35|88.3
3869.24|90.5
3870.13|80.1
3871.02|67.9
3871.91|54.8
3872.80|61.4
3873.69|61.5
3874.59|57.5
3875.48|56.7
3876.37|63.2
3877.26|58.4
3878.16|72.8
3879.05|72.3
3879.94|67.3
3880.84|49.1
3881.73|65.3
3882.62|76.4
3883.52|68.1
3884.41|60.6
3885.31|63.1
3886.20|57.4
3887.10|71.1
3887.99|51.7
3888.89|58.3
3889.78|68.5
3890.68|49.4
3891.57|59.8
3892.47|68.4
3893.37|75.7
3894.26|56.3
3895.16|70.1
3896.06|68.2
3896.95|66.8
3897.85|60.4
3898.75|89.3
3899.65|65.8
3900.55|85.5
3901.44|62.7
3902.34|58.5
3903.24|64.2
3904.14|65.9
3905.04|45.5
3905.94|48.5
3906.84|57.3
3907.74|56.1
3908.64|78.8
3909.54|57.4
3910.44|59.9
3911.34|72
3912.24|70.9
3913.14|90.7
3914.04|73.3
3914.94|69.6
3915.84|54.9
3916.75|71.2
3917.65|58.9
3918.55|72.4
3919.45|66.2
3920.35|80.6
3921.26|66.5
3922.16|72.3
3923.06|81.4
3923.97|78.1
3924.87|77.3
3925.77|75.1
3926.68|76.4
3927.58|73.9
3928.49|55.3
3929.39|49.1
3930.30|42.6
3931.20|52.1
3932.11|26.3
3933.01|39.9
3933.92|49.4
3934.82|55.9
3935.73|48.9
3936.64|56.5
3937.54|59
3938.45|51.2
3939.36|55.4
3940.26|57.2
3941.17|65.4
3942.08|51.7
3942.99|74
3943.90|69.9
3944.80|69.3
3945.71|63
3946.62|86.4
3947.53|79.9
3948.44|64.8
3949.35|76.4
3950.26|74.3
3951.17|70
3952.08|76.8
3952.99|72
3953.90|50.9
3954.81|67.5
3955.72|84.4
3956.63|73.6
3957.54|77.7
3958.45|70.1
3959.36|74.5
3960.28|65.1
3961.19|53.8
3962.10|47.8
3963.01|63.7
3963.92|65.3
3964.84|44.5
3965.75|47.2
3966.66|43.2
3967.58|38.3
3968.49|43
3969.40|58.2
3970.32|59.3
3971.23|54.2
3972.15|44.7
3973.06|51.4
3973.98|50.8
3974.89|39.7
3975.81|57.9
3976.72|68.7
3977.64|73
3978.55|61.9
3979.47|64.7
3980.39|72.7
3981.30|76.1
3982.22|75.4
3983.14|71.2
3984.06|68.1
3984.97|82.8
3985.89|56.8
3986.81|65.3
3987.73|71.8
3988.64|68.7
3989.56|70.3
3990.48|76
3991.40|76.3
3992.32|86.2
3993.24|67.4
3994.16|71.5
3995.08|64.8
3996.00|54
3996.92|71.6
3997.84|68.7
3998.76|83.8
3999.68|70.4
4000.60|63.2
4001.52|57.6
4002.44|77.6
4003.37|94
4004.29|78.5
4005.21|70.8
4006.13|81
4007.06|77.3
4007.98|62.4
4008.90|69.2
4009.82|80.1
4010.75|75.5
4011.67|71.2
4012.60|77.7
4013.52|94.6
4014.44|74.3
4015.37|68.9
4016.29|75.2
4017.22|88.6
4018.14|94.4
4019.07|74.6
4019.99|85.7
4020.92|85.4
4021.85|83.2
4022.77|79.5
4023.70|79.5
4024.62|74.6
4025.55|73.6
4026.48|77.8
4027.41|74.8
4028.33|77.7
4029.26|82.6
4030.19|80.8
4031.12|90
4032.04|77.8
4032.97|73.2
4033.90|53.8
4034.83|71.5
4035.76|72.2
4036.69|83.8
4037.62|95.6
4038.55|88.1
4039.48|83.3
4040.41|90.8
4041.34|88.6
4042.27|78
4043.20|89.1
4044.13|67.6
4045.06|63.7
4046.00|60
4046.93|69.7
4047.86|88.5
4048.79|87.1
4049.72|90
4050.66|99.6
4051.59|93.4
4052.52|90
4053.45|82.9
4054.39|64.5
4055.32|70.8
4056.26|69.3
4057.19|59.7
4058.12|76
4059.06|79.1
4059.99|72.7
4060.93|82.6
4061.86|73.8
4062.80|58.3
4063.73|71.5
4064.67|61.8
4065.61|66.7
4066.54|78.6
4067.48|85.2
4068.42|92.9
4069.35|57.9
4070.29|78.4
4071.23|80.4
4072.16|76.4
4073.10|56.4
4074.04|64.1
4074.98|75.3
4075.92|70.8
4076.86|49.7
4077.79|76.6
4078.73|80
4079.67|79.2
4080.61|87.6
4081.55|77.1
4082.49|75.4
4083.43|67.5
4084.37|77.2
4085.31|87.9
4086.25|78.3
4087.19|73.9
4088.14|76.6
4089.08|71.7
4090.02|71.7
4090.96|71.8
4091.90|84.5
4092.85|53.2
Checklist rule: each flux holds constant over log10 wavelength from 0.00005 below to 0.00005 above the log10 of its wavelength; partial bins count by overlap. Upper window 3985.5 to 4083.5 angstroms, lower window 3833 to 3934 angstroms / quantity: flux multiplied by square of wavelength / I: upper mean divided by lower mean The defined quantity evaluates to 1.28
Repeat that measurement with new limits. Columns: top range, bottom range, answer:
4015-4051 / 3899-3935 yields 1.32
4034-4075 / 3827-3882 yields 1.36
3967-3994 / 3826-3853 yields 1.24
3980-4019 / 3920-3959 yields 1.17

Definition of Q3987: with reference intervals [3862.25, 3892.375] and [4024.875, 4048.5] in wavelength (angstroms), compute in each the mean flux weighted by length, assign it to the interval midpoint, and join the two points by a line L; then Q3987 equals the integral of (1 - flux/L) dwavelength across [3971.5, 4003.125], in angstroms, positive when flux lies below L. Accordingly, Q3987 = 3.1 angstroms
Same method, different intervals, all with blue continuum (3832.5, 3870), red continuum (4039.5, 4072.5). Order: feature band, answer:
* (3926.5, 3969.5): 5.67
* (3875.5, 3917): 0.78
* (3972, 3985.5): 1.42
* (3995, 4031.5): -1.22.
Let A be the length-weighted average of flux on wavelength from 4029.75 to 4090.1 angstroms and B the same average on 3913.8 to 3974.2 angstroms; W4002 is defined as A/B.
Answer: 1.23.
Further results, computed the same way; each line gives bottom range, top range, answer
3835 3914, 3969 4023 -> 1.10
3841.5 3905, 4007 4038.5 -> 1.18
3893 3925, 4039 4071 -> 1.14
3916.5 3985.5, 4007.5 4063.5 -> 1.24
